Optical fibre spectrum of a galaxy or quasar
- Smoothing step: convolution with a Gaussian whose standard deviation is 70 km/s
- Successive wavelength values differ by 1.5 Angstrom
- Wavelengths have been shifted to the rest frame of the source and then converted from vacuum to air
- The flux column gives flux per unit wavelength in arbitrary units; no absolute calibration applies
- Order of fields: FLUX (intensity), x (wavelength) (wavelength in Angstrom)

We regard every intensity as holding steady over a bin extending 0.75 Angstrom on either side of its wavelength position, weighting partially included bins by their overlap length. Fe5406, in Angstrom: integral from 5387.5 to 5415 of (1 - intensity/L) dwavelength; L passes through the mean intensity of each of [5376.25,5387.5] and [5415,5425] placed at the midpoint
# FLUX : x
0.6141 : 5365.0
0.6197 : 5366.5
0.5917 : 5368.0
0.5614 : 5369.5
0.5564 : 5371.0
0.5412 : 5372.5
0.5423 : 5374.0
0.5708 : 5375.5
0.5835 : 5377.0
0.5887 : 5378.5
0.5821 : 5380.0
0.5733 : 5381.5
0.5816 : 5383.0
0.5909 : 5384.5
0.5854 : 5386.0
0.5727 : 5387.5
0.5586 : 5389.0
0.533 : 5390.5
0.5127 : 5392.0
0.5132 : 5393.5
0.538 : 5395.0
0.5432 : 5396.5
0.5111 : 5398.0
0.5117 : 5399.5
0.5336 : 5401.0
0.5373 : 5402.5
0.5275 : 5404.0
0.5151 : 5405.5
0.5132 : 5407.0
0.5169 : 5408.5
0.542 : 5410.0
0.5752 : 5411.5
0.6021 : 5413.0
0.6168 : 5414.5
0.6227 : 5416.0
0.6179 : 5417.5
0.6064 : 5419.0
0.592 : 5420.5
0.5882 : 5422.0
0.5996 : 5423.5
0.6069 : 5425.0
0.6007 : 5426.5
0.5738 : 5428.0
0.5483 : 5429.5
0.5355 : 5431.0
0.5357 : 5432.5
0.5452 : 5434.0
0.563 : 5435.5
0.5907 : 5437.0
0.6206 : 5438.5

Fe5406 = 2.5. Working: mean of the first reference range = 0.583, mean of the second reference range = 0.605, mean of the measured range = 0.539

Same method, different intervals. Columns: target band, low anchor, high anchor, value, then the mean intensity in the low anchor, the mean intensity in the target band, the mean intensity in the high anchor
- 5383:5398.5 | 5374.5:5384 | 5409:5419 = 1.0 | 0.579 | 0.548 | 0.595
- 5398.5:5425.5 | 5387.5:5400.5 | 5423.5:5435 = -0.9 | 0.53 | 0.567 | 0.566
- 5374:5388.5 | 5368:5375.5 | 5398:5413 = -0.8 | 0.557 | 0.579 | 0.533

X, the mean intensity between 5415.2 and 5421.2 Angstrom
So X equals 0.61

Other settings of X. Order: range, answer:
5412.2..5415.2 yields 0.609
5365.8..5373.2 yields 0.574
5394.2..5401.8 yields 0.527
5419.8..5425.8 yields 0.597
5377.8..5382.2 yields 0.581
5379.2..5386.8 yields 0.583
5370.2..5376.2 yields 0.553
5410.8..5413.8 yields 0.589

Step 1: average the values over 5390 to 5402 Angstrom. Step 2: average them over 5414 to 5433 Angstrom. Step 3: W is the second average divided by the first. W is 1.12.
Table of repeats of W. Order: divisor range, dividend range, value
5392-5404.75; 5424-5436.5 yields 1.07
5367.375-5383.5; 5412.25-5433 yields 1.03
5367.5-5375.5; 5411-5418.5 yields 1.09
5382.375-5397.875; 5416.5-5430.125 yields 1.08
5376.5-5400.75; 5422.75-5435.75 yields 1.02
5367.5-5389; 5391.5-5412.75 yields 0.93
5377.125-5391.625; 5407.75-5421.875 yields 1.03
